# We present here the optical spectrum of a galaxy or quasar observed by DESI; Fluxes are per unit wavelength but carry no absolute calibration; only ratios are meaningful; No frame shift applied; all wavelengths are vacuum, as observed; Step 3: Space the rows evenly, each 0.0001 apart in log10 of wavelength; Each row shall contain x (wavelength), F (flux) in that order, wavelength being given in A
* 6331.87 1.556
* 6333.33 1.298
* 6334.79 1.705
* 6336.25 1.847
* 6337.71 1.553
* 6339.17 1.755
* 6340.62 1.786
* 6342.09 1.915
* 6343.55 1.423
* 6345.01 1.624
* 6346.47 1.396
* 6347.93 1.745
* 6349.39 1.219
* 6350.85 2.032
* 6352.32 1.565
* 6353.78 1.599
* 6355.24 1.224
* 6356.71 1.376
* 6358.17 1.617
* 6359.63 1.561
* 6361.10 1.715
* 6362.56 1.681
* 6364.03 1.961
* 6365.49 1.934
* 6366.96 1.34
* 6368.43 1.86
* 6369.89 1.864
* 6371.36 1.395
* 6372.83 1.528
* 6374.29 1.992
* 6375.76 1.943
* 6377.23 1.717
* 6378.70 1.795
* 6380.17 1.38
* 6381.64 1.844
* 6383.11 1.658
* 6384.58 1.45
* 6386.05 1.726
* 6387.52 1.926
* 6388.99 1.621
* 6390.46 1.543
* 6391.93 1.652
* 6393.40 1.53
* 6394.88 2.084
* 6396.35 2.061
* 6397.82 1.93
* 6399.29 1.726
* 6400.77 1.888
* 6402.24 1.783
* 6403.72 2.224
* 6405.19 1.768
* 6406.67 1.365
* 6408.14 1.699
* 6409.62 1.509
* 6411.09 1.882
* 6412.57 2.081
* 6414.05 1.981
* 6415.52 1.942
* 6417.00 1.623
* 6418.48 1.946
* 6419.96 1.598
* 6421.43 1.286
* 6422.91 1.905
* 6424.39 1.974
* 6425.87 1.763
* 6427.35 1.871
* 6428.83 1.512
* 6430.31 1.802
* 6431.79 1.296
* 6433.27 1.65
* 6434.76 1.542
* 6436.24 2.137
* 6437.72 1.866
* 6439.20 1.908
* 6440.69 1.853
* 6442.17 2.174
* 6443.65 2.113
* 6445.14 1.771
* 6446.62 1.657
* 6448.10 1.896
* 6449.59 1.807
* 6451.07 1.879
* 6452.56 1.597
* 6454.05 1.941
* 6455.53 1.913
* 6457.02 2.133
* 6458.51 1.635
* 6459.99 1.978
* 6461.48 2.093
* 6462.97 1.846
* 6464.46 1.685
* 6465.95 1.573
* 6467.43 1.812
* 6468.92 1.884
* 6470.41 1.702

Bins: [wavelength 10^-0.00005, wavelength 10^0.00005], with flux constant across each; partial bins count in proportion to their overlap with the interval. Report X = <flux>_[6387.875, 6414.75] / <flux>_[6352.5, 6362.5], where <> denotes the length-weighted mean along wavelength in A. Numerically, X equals 1.17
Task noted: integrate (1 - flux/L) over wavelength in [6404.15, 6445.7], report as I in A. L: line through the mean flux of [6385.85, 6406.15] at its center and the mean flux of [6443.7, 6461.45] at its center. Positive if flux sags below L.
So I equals 1.2 A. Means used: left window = 1.82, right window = 1.86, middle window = 1.78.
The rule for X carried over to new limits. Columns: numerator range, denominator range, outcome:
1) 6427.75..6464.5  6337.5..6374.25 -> 1.12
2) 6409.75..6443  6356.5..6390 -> 1.06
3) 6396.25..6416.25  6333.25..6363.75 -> 1.14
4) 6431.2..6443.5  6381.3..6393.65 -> 1.10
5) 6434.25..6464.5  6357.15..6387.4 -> 1.11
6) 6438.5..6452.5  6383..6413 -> 1.06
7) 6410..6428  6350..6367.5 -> 1.11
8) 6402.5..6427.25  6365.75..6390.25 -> 1.06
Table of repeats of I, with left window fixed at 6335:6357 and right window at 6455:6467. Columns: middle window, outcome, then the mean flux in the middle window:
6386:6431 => -1.00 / 1.78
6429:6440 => 0.41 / 1.73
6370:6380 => -0.27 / 1.72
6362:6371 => -0.57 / 1.76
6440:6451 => -0.44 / 1.9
